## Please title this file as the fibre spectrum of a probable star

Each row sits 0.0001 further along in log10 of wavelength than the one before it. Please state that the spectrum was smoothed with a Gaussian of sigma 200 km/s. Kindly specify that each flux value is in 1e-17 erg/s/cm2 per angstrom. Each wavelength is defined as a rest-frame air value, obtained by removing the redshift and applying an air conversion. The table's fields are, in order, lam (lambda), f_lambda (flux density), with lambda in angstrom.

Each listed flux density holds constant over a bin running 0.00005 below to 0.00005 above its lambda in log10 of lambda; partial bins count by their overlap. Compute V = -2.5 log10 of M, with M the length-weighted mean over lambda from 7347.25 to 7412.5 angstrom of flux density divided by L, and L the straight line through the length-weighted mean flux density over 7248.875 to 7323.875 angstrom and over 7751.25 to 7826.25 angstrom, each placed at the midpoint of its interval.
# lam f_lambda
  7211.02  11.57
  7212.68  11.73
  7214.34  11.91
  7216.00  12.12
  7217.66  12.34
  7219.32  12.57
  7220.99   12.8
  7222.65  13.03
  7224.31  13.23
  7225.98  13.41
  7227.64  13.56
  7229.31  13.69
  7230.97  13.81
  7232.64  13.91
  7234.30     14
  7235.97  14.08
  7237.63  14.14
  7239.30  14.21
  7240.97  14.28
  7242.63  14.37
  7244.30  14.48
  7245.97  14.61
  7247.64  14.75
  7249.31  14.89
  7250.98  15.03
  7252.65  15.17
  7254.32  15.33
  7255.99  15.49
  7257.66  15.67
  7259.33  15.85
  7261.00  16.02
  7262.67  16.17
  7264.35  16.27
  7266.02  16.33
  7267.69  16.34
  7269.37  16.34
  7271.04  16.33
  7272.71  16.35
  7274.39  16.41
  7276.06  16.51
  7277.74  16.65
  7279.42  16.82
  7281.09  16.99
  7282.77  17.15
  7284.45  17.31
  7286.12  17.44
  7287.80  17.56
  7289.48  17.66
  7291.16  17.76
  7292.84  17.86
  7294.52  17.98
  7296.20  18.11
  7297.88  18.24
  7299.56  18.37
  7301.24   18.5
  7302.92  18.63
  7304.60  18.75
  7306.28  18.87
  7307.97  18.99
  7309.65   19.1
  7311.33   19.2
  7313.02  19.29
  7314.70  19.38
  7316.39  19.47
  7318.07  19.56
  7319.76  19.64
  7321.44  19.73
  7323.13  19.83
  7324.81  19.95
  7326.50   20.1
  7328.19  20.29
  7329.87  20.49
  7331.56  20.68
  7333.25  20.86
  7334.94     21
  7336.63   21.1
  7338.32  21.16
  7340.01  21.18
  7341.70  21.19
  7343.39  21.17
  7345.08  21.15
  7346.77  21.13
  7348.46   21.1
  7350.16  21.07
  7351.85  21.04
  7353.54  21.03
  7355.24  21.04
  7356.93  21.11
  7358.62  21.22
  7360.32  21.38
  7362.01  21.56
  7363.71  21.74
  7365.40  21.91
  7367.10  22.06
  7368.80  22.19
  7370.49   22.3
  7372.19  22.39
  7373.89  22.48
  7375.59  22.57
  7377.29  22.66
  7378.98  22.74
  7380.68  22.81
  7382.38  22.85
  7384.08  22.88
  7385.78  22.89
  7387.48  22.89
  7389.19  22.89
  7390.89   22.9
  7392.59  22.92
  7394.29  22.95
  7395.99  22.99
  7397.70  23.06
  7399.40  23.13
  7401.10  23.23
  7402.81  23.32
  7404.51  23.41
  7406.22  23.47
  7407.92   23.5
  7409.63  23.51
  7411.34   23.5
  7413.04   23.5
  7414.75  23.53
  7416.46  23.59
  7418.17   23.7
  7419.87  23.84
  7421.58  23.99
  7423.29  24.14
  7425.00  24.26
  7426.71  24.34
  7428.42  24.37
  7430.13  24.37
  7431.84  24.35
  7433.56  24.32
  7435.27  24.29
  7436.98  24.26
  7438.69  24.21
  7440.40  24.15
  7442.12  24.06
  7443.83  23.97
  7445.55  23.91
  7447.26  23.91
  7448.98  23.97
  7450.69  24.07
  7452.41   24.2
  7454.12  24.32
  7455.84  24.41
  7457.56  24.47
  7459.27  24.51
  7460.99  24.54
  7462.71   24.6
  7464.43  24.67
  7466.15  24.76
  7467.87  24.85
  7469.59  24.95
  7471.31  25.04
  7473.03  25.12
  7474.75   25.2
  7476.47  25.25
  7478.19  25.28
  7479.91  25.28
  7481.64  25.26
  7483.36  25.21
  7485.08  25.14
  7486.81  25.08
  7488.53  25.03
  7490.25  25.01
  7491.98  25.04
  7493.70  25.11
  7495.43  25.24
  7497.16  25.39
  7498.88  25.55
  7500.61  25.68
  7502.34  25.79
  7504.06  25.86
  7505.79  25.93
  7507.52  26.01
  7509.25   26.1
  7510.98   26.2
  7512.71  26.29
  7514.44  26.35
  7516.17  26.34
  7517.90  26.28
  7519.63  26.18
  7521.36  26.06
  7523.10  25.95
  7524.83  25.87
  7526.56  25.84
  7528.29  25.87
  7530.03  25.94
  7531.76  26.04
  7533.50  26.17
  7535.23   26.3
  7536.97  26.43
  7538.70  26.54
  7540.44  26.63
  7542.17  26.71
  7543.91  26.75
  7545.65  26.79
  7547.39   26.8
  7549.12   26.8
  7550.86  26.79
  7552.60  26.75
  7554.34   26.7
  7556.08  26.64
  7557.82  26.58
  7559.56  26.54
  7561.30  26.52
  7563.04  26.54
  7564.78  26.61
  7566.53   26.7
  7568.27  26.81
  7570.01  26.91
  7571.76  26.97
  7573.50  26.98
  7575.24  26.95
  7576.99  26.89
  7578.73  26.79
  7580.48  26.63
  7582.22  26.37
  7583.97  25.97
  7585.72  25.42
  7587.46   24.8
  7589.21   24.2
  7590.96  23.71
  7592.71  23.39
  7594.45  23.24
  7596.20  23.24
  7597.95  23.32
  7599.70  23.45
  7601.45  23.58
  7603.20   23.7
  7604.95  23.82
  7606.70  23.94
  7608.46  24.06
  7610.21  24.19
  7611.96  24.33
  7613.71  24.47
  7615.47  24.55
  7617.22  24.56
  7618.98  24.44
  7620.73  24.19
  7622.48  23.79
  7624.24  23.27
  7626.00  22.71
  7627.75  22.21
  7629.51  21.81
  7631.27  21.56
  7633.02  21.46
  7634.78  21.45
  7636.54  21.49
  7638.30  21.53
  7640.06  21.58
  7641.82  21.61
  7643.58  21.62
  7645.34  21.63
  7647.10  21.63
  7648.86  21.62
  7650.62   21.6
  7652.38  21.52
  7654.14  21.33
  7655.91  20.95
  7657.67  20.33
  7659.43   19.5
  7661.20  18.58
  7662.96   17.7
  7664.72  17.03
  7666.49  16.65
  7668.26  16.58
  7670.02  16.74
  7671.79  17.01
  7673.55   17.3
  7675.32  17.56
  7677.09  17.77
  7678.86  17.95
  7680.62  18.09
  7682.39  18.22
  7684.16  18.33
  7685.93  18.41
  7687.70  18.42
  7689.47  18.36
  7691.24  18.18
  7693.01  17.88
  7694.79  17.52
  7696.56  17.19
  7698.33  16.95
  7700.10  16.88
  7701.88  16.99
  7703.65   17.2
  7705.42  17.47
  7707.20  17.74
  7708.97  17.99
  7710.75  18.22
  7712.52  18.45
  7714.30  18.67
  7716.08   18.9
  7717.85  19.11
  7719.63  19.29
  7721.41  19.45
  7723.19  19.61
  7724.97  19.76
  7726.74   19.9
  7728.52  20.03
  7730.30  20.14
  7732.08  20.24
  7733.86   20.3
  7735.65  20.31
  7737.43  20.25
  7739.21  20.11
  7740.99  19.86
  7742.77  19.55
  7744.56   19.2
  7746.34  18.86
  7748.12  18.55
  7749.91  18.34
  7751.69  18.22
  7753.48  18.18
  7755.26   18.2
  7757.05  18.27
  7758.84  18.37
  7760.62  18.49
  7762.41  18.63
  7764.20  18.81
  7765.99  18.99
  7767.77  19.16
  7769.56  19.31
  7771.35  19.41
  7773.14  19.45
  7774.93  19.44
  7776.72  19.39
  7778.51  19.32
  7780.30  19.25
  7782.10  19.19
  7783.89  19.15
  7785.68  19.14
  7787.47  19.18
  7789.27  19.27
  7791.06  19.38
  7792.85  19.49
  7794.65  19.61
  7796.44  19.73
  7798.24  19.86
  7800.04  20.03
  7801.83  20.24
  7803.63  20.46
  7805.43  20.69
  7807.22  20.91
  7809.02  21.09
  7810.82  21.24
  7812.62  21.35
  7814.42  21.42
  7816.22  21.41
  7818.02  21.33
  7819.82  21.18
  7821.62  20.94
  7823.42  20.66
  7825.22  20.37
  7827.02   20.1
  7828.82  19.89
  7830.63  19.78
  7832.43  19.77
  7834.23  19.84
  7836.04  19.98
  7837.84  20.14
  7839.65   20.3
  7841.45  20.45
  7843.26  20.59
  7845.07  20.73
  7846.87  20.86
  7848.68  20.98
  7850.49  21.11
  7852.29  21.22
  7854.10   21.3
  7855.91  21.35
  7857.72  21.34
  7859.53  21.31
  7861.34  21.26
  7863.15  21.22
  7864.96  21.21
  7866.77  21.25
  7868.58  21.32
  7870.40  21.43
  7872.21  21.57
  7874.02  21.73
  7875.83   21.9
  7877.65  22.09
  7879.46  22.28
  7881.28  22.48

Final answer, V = -0.25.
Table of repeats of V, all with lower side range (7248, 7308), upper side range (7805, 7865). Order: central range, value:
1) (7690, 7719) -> 0.12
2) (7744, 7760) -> 0.10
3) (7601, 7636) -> -0.21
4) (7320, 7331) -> -0.17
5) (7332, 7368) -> -0.22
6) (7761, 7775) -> 0.07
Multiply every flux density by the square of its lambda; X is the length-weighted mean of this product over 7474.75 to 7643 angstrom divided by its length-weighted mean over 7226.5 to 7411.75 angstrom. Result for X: 1.4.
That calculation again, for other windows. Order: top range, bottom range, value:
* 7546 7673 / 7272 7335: 1.37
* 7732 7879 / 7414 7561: 0.87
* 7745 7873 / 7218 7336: 1.37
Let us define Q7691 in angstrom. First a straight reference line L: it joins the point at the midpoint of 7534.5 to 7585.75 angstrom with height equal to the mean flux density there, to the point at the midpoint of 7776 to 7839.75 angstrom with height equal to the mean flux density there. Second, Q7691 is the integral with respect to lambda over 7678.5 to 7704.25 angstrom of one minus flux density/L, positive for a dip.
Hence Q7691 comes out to 6.0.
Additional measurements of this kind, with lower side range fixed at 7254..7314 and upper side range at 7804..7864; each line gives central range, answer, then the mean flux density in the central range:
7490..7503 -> -4.7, 25.3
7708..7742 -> 1.0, 19.5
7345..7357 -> -2.3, 21.1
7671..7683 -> 1.3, 17.7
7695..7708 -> 1.8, 17.2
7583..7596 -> -3.4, 24.3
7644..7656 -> -1.1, 21.5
